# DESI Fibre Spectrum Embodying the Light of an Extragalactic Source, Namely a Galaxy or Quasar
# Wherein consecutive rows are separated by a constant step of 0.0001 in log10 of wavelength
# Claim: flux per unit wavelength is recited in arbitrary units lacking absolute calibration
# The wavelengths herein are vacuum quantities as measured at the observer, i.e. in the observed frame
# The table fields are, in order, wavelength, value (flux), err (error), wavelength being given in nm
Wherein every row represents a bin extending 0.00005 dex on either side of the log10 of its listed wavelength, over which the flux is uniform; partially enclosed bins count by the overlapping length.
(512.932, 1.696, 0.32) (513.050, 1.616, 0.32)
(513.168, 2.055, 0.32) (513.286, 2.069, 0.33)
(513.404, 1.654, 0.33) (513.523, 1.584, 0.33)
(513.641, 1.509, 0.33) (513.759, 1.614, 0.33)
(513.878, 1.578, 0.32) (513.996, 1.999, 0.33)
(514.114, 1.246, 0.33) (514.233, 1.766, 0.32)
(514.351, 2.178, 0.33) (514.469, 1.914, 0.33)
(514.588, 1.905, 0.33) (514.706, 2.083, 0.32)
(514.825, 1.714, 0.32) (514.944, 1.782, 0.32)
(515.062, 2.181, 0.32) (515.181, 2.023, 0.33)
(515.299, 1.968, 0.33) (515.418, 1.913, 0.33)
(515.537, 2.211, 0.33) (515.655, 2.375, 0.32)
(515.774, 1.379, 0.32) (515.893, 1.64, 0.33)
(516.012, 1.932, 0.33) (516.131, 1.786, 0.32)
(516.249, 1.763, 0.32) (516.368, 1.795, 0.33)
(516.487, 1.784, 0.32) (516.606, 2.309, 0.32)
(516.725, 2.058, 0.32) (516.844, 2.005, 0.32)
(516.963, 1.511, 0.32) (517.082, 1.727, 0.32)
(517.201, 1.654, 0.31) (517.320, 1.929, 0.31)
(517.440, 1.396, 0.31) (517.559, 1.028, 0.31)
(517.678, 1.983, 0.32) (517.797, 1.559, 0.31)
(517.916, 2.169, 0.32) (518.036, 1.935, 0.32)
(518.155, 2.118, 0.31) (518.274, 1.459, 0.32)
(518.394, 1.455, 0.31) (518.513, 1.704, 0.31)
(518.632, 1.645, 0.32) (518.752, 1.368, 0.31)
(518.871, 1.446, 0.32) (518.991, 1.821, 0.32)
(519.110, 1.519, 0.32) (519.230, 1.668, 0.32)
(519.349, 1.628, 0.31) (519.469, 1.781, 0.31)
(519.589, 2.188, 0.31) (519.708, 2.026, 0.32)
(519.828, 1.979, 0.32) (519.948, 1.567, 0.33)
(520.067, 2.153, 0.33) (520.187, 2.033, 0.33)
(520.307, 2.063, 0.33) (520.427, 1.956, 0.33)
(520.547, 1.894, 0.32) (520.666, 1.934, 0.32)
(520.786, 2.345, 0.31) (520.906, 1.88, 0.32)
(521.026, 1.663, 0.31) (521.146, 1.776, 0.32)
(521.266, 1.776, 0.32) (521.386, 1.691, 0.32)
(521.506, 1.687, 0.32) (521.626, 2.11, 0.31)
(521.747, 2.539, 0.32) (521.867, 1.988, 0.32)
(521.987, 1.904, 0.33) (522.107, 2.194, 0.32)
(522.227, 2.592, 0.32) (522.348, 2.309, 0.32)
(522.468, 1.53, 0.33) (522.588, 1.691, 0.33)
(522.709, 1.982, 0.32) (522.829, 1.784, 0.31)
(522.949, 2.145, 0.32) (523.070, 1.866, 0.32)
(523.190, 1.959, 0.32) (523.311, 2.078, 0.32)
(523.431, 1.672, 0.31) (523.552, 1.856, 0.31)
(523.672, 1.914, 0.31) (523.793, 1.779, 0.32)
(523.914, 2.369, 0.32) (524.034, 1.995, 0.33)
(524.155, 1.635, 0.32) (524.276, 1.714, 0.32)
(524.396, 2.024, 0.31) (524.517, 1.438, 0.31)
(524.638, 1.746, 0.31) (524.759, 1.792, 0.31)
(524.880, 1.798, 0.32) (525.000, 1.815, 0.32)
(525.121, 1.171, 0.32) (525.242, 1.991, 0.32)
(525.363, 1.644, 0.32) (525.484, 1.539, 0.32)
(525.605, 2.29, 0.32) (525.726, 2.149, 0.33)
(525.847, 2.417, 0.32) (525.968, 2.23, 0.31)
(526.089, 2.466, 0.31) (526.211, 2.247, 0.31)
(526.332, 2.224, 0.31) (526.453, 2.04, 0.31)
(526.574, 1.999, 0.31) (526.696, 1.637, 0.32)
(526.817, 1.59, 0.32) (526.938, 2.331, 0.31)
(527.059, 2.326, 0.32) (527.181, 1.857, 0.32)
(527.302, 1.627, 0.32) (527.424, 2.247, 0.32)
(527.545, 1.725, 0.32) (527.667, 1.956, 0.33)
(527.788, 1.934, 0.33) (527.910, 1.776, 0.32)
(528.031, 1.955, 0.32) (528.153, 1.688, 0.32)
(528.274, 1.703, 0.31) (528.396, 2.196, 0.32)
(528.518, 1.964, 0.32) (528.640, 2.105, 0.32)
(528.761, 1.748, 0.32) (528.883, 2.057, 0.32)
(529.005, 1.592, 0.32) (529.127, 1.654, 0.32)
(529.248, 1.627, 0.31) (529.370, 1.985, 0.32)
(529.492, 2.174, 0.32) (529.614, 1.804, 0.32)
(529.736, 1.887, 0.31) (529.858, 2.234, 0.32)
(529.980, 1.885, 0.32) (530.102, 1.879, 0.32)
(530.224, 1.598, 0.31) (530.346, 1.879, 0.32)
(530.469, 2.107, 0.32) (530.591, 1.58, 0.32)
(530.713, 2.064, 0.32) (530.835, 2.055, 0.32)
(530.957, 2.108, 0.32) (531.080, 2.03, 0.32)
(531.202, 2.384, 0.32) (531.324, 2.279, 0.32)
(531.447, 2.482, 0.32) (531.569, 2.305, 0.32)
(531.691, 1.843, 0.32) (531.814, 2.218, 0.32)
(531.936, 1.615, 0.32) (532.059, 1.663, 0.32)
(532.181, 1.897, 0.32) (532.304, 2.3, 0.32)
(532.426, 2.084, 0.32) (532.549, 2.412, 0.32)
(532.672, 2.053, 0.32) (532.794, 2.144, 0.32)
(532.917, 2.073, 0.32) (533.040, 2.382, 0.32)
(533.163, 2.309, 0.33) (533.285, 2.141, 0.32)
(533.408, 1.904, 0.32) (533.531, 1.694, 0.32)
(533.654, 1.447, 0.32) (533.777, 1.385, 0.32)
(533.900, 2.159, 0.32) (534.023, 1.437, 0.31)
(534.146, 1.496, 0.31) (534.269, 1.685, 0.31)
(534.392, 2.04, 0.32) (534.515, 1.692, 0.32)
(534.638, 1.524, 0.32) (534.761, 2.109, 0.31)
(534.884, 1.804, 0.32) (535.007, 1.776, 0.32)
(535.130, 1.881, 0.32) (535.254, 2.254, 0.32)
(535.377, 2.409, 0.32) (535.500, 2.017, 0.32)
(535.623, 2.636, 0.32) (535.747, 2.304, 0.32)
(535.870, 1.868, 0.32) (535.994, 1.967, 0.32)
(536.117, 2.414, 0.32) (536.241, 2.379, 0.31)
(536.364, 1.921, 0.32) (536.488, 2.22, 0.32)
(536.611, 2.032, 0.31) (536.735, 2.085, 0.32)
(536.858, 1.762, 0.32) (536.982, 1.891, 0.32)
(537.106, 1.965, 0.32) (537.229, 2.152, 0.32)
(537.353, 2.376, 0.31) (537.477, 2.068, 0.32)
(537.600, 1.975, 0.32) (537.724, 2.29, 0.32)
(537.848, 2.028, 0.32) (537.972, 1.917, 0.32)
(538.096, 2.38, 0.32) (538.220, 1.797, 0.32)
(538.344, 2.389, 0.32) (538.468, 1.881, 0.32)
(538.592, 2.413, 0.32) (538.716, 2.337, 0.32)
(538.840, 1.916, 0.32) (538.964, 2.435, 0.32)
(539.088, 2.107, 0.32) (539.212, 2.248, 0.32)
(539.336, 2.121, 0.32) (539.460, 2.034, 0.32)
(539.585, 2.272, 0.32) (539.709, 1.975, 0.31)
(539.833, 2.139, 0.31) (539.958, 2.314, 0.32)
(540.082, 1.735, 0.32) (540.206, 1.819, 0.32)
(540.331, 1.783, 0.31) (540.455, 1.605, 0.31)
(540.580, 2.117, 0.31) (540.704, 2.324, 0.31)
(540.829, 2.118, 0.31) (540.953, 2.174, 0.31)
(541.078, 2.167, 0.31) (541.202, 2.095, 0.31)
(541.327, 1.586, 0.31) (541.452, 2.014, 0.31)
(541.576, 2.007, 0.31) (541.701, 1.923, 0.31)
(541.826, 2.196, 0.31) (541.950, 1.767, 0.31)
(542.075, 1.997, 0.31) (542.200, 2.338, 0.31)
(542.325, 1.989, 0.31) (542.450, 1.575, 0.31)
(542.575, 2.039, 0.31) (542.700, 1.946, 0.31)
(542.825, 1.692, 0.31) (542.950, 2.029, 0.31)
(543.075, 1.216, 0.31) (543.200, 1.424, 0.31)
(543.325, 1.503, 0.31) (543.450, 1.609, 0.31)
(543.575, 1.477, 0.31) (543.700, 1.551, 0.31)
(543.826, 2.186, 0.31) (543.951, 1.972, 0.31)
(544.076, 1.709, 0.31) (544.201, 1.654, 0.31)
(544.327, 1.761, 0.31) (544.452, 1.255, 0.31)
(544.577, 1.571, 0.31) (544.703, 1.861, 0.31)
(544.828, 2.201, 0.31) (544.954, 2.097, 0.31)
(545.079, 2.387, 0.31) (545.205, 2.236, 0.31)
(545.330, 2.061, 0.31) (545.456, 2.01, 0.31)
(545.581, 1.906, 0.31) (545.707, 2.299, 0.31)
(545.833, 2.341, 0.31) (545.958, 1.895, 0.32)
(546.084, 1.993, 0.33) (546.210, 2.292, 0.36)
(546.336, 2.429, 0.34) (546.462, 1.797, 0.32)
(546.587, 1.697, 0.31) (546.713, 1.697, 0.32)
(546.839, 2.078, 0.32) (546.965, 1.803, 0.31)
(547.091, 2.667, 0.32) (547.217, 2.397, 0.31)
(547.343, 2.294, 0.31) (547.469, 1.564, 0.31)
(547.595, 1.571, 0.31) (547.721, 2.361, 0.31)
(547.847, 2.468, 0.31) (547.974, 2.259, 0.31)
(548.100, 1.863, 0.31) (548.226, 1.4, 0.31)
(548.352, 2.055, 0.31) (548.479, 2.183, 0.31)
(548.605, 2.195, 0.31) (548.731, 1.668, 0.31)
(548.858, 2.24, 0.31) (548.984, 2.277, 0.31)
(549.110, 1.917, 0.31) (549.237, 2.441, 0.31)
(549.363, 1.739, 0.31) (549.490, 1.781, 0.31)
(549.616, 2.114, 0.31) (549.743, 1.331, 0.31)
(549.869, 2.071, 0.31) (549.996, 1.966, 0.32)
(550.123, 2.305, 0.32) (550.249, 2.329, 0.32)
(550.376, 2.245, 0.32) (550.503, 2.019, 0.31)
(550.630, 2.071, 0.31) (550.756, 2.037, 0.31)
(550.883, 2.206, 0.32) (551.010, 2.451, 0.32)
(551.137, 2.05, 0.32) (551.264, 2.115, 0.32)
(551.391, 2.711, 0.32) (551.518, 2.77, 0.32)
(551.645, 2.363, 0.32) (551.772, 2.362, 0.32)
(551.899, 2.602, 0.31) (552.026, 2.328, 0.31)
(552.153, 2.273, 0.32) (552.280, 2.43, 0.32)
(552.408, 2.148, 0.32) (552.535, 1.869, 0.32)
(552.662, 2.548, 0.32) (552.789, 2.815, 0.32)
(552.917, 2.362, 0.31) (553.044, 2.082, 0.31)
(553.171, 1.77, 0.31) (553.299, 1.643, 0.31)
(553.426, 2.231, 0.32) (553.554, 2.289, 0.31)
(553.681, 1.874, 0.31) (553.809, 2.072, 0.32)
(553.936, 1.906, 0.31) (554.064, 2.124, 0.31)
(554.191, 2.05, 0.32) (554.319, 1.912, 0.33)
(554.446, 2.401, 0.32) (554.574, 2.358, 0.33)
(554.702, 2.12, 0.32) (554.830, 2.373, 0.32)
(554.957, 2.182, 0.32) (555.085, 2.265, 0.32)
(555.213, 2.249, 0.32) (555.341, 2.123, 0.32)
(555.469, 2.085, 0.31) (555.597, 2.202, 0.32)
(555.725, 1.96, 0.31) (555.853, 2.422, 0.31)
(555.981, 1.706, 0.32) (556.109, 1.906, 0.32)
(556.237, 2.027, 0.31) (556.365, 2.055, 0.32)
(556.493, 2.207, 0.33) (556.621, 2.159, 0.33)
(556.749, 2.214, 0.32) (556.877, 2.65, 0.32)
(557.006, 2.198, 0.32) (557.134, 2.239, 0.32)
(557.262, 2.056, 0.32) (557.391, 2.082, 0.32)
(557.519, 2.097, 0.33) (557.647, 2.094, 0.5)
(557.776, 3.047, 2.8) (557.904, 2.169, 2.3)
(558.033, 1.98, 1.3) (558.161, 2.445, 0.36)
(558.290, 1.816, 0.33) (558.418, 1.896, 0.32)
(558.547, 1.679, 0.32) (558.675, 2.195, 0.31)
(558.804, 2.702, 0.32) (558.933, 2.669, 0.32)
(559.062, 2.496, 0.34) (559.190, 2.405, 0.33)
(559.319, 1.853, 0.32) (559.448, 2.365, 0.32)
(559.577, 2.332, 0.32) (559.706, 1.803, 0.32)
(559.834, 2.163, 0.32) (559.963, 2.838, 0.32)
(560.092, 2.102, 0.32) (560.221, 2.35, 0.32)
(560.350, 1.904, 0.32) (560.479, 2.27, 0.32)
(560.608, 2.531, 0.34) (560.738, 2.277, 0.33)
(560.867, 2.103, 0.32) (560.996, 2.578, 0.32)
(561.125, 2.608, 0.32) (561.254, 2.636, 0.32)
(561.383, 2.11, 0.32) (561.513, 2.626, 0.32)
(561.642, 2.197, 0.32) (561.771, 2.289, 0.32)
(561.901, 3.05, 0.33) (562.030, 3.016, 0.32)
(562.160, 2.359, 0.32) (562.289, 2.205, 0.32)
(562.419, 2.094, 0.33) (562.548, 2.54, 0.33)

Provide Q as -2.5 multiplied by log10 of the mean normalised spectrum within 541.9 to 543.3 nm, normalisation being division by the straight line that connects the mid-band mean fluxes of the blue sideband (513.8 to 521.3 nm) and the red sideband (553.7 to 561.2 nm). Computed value 0.14 mag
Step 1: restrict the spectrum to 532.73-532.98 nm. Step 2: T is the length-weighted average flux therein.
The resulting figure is 2.11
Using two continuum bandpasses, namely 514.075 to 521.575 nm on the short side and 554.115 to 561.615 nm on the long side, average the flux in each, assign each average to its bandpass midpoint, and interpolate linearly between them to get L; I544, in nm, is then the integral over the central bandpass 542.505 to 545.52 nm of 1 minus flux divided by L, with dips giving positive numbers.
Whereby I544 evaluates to 0.40 nm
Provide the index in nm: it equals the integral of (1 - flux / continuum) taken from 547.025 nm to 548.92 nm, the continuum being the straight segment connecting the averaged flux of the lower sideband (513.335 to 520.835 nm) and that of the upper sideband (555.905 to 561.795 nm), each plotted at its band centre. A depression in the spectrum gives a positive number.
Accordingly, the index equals 0.046 nm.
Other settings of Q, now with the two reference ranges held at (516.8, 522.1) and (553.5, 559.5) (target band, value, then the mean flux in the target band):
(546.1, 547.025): 0.06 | 1.97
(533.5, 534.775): 0.17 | 1.68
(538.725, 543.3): 0.02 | 1.98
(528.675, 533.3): -0.05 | 2.01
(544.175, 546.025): 0.05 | 1.98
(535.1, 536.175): -0.12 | 2.2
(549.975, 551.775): -0.07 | 2.27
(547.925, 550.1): 0.07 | 1.98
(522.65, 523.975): -0.05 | 1.95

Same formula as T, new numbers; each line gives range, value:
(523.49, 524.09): 1.98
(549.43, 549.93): 1.83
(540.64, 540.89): 2.22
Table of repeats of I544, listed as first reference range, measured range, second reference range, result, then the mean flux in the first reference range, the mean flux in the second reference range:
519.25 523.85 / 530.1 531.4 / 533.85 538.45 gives -0.007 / 1.94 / 2.03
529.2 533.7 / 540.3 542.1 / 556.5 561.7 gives 0.096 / 2.02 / 2.27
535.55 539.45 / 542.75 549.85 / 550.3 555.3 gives 0.805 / 2.14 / 2.22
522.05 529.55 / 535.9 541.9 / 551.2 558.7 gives -0.096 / 1.93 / 2.19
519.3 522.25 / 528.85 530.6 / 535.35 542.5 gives 0.134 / 1.97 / 2.08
